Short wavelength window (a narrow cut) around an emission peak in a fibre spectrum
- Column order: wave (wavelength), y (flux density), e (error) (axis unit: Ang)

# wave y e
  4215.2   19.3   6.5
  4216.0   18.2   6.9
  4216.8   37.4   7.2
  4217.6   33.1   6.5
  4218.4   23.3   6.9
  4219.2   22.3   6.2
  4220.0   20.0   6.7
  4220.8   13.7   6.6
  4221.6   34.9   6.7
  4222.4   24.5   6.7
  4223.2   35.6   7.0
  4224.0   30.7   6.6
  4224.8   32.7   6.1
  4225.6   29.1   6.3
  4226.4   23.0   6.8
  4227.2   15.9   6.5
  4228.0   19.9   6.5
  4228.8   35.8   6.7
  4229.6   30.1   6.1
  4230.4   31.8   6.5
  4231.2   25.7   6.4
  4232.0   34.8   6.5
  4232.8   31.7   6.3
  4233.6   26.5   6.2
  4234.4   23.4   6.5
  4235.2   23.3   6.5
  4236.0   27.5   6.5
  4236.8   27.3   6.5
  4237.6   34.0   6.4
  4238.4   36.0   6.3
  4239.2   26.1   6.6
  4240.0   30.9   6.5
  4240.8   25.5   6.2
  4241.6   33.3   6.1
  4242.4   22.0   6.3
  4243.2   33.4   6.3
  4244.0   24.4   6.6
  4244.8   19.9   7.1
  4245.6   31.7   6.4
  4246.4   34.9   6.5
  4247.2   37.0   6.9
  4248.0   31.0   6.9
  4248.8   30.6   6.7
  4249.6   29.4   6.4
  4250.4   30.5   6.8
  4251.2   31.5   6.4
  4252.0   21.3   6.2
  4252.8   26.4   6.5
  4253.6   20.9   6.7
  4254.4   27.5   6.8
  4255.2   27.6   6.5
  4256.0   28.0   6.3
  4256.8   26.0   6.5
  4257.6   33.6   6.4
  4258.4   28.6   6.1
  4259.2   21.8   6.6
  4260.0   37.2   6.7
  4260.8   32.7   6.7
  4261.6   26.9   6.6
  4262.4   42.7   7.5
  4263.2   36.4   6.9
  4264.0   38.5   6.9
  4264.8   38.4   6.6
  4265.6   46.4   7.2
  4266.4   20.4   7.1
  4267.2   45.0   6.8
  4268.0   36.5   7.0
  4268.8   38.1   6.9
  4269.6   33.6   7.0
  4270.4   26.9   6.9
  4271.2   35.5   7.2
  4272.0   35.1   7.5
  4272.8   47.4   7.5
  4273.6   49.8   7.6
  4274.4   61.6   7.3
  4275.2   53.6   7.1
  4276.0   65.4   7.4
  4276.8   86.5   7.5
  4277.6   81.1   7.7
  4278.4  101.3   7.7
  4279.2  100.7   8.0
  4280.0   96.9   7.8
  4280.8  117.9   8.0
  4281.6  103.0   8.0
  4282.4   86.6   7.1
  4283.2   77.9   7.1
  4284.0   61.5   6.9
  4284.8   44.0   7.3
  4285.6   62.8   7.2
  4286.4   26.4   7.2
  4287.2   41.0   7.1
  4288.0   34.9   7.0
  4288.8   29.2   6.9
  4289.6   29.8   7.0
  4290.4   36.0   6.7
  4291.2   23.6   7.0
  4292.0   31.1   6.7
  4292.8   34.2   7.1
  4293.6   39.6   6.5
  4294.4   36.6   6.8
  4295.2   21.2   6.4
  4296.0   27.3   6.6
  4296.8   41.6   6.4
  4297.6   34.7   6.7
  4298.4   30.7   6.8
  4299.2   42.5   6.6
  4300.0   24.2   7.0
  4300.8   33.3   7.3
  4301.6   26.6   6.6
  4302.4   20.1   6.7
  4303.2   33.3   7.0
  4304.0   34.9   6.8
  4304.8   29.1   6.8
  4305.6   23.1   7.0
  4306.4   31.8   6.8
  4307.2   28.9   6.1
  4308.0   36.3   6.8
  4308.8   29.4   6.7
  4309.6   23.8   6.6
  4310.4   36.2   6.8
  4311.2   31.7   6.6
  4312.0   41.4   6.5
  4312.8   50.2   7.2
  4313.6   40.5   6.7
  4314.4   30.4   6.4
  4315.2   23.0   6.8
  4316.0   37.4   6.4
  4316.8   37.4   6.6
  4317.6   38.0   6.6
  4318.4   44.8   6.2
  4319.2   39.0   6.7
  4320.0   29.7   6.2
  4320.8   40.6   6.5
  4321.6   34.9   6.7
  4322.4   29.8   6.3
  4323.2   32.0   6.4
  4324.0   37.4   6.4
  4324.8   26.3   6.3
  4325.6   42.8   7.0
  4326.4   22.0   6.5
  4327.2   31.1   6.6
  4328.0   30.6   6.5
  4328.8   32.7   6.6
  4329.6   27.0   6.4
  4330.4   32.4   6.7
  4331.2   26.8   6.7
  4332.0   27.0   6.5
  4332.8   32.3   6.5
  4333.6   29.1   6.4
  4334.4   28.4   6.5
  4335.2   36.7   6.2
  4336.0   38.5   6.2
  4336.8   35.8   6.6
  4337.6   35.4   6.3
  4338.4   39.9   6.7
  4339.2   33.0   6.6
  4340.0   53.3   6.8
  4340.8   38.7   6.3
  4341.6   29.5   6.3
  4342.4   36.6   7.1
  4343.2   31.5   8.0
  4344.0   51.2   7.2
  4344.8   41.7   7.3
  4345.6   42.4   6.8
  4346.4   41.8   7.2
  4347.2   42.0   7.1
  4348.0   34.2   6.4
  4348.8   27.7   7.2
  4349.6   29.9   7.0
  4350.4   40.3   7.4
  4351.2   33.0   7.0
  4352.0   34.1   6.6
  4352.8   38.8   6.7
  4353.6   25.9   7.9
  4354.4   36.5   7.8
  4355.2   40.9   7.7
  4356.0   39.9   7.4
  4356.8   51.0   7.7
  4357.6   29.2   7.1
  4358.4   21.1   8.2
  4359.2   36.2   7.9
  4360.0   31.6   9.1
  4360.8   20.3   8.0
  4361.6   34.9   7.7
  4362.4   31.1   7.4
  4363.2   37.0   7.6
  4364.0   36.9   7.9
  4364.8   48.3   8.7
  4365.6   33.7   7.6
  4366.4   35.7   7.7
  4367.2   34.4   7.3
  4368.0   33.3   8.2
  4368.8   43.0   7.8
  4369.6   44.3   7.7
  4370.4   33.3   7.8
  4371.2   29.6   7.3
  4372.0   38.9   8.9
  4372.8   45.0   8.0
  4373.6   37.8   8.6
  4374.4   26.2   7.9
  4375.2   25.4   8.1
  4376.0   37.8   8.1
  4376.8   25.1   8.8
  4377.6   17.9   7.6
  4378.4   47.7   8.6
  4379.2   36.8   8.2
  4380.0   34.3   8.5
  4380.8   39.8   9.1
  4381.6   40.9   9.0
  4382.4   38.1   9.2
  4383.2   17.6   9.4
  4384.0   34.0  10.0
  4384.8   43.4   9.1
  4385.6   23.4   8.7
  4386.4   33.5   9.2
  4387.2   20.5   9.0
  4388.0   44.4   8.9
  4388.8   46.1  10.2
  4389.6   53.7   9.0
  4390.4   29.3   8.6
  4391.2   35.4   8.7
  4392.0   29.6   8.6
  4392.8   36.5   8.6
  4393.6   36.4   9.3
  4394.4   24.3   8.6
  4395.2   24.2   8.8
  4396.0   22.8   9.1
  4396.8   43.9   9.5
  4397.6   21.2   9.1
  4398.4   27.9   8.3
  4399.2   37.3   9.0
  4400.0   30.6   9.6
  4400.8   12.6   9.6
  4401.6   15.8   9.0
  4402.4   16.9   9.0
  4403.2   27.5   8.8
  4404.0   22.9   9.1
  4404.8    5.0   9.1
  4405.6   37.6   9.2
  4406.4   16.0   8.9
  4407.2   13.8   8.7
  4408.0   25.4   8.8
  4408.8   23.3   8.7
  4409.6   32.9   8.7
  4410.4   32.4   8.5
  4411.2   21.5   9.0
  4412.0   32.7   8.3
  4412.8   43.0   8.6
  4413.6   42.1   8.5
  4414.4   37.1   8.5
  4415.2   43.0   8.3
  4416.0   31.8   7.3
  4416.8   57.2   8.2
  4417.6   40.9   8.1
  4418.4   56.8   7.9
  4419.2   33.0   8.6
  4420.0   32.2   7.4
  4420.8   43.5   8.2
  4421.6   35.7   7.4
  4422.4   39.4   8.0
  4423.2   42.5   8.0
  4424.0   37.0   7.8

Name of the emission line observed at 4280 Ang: [O II]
